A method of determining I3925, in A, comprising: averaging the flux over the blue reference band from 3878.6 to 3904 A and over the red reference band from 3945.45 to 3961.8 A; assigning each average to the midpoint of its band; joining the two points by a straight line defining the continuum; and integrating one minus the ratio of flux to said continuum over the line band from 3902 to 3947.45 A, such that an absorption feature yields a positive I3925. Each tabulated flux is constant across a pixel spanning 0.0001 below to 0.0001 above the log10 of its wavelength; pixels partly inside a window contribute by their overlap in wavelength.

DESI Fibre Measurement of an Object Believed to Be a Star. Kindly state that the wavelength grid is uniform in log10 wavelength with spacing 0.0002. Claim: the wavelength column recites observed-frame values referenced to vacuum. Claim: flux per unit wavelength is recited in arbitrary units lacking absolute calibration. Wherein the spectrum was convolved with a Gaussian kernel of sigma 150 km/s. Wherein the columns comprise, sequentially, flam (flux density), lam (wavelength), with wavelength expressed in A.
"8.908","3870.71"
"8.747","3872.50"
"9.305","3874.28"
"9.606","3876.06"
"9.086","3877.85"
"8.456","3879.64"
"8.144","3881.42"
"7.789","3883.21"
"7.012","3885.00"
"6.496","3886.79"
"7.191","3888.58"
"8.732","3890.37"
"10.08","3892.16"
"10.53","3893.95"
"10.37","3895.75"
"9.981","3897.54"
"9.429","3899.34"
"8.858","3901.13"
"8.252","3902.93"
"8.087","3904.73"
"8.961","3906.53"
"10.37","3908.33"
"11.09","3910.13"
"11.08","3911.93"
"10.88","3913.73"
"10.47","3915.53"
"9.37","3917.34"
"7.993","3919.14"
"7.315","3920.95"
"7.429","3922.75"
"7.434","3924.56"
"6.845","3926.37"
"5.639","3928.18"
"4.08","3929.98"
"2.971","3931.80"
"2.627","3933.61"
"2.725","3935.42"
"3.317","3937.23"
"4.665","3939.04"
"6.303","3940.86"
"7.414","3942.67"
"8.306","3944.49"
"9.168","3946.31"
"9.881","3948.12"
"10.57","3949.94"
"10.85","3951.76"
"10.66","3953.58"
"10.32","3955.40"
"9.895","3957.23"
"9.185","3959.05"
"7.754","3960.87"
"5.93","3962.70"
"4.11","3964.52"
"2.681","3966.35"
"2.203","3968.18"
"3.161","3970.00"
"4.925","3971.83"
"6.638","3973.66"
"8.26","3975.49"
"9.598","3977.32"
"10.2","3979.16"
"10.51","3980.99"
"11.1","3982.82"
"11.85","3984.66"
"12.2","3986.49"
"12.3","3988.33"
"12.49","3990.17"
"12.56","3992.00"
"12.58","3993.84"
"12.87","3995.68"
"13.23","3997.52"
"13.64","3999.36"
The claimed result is 9.4 A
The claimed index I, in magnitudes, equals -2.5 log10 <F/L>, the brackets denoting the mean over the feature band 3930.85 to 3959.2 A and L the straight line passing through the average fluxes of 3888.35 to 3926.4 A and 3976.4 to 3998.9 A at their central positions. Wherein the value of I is 0.39 mag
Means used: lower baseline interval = 9.21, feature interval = 7.38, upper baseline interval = 11.8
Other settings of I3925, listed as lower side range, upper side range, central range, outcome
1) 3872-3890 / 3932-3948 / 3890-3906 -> -4.1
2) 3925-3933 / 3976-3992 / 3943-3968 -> -1.5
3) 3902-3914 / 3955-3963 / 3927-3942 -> 8.2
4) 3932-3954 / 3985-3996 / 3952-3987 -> 7.0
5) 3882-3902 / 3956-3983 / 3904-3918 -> -2.9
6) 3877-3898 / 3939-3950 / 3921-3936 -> 5.7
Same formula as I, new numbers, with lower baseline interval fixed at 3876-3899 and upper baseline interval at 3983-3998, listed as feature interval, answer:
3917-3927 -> 0.283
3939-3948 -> 0.369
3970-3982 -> 0.437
